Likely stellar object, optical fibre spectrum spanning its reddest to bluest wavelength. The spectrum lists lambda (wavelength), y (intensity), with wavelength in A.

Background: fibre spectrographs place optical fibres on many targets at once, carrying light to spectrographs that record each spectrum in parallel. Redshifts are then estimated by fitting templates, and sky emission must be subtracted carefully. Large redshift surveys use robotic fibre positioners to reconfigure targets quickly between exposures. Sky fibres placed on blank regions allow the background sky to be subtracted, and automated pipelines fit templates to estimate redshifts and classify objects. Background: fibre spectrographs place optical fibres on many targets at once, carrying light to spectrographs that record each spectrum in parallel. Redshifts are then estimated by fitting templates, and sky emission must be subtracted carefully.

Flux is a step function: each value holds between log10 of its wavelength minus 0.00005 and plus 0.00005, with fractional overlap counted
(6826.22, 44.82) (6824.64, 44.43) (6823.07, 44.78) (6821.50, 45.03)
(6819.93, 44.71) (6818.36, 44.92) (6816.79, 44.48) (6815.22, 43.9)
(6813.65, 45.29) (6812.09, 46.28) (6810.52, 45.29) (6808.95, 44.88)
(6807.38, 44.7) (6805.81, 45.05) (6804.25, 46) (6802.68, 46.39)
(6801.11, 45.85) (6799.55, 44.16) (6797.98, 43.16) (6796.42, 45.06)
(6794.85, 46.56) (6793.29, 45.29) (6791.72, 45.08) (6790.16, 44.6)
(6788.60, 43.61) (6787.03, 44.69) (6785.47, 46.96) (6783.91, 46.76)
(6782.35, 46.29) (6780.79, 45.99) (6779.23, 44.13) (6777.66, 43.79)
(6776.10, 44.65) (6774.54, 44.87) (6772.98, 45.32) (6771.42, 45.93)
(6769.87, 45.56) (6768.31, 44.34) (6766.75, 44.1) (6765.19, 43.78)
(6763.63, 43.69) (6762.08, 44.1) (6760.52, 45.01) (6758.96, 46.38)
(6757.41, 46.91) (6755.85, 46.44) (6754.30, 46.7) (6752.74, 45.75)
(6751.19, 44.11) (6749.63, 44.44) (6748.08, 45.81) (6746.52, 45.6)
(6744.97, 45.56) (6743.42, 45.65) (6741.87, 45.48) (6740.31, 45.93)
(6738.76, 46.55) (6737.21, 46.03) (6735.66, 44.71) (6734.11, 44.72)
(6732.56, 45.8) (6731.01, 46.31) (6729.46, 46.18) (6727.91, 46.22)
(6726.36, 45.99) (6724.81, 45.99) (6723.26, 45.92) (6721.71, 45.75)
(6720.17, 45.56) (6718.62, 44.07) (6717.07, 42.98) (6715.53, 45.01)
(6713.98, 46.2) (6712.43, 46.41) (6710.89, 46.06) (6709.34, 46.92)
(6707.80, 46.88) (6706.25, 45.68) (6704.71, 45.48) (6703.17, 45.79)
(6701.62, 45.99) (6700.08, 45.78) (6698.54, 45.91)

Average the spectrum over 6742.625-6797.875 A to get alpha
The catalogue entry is 45.2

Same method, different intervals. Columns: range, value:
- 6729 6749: 45.7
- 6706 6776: 45.5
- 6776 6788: 45.4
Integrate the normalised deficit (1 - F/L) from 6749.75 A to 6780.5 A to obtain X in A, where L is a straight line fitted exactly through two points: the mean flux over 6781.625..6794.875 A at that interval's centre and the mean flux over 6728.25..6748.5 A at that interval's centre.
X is 0.4 A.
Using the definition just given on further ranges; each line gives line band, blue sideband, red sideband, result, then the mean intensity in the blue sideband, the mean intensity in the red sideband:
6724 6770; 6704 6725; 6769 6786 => 0.1 A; 45.6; 45.5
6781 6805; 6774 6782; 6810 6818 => -0.3 A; 44.7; 45.1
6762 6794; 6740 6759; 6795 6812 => 0.3 A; 45.7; 45.1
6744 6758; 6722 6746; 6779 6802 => 0.0 A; 45.8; 45.3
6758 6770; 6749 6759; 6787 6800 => 0.2 A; 45.8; 44.7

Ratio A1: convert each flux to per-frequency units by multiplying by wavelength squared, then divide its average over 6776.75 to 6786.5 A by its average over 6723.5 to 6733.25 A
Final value 1.0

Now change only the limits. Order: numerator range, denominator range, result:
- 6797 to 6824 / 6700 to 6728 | 1.01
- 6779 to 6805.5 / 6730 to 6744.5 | 1.01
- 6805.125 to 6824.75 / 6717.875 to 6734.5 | 1.01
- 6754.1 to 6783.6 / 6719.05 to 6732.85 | 1.00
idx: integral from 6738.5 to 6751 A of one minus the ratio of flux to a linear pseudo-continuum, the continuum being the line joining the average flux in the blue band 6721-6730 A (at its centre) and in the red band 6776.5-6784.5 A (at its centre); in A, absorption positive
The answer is 0.1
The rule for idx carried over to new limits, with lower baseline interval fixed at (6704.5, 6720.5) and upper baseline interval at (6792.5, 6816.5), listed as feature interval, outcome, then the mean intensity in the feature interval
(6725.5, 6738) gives -0.1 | 45.7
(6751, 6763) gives -0.1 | 45.8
